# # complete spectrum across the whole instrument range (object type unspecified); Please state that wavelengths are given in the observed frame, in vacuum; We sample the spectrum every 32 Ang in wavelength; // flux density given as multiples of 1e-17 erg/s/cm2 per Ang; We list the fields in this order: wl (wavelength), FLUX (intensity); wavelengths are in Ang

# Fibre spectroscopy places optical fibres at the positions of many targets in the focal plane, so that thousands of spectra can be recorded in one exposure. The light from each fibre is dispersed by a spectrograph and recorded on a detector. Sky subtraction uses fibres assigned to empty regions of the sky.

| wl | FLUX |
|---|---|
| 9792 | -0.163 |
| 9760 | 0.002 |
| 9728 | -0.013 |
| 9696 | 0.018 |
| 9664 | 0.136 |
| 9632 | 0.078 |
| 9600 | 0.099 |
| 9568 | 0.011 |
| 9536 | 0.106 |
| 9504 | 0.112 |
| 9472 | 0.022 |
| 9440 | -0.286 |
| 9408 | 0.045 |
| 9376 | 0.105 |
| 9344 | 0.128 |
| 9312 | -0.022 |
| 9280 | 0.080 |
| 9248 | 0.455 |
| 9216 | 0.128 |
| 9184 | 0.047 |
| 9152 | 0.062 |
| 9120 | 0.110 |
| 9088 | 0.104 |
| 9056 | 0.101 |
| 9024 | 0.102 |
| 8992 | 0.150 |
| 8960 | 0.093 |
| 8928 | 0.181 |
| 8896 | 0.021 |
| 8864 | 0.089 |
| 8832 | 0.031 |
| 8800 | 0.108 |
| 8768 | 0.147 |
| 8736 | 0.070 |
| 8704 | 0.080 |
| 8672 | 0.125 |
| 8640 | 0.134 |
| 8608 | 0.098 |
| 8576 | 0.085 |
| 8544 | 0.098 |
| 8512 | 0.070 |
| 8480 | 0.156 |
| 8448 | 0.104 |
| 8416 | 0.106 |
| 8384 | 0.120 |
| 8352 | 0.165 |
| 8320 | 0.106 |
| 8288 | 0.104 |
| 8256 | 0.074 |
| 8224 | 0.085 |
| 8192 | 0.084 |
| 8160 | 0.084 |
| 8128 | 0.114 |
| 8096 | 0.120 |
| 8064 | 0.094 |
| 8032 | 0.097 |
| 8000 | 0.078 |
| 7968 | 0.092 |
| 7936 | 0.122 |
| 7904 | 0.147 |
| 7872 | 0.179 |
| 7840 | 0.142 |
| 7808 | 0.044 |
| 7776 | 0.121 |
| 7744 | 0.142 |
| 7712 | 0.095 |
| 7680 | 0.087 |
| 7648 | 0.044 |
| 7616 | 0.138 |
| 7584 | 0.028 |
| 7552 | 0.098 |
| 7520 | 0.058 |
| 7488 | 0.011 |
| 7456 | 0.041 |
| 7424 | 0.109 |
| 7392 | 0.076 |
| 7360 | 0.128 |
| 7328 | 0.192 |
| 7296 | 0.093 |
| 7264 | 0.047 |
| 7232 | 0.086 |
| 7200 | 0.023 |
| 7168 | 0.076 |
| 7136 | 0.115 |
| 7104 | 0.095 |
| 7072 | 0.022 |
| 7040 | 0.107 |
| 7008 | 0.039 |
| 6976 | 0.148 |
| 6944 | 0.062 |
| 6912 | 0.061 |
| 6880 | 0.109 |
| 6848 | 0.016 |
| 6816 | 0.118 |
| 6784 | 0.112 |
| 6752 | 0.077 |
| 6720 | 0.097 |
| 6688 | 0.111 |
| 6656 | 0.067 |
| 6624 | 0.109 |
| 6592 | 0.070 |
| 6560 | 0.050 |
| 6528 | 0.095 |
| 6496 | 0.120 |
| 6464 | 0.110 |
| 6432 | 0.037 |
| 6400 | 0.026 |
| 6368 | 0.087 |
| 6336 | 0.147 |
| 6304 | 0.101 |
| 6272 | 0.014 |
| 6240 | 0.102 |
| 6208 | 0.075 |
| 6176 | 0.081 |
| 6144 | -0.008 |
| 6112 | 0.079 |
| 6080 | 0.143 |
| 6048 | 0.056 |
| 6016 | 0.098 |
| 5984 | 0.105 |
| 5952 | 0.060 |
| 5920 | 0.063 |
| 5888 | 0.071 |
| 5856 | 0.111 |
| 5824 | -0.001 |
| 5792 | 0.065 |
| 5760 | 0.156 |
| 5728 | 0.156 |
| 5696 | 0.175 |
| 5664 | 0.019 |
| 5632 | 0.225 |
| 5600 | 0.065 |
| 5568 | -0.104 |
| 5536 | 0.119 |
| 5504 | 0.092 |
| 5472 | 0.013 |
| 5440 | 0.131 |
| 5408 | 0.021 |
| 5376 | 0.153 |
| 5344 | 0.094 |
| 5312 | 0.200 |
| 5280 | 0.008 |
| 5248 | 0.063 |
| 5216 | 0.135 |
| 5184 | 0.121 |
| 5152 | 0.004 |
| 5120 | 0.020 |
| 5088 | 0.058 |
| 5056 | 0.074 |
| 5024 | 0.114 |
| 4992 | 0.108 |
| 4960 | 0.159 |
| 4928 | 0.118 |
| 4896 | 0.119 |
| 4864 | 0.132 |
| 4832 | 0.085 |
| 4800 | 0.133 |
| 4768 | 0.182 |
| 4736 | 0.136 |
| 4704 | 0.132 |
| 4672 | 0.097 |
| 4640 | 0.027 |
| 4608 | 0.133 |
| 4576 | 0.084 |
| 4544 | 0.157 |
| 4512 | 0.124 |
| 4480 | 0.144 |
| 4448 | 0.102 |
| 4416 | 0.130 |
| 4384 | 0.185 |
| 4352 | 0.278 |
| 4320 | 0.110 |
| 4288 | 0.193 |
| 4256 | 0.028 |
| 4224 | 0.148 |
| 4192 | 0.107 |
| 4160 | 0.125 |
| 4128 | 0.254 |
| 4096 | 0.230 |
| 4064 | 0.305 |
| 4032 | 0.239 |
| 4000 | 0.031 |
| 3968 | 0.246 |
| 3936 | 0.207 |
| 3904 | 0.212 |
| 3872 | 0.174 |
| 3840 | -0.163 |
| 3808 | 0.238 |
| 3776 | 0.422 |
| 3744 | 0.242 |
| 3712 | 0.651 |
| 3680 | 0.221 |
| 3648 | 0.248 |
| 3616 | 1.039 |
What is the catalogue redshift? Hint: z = 1.480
